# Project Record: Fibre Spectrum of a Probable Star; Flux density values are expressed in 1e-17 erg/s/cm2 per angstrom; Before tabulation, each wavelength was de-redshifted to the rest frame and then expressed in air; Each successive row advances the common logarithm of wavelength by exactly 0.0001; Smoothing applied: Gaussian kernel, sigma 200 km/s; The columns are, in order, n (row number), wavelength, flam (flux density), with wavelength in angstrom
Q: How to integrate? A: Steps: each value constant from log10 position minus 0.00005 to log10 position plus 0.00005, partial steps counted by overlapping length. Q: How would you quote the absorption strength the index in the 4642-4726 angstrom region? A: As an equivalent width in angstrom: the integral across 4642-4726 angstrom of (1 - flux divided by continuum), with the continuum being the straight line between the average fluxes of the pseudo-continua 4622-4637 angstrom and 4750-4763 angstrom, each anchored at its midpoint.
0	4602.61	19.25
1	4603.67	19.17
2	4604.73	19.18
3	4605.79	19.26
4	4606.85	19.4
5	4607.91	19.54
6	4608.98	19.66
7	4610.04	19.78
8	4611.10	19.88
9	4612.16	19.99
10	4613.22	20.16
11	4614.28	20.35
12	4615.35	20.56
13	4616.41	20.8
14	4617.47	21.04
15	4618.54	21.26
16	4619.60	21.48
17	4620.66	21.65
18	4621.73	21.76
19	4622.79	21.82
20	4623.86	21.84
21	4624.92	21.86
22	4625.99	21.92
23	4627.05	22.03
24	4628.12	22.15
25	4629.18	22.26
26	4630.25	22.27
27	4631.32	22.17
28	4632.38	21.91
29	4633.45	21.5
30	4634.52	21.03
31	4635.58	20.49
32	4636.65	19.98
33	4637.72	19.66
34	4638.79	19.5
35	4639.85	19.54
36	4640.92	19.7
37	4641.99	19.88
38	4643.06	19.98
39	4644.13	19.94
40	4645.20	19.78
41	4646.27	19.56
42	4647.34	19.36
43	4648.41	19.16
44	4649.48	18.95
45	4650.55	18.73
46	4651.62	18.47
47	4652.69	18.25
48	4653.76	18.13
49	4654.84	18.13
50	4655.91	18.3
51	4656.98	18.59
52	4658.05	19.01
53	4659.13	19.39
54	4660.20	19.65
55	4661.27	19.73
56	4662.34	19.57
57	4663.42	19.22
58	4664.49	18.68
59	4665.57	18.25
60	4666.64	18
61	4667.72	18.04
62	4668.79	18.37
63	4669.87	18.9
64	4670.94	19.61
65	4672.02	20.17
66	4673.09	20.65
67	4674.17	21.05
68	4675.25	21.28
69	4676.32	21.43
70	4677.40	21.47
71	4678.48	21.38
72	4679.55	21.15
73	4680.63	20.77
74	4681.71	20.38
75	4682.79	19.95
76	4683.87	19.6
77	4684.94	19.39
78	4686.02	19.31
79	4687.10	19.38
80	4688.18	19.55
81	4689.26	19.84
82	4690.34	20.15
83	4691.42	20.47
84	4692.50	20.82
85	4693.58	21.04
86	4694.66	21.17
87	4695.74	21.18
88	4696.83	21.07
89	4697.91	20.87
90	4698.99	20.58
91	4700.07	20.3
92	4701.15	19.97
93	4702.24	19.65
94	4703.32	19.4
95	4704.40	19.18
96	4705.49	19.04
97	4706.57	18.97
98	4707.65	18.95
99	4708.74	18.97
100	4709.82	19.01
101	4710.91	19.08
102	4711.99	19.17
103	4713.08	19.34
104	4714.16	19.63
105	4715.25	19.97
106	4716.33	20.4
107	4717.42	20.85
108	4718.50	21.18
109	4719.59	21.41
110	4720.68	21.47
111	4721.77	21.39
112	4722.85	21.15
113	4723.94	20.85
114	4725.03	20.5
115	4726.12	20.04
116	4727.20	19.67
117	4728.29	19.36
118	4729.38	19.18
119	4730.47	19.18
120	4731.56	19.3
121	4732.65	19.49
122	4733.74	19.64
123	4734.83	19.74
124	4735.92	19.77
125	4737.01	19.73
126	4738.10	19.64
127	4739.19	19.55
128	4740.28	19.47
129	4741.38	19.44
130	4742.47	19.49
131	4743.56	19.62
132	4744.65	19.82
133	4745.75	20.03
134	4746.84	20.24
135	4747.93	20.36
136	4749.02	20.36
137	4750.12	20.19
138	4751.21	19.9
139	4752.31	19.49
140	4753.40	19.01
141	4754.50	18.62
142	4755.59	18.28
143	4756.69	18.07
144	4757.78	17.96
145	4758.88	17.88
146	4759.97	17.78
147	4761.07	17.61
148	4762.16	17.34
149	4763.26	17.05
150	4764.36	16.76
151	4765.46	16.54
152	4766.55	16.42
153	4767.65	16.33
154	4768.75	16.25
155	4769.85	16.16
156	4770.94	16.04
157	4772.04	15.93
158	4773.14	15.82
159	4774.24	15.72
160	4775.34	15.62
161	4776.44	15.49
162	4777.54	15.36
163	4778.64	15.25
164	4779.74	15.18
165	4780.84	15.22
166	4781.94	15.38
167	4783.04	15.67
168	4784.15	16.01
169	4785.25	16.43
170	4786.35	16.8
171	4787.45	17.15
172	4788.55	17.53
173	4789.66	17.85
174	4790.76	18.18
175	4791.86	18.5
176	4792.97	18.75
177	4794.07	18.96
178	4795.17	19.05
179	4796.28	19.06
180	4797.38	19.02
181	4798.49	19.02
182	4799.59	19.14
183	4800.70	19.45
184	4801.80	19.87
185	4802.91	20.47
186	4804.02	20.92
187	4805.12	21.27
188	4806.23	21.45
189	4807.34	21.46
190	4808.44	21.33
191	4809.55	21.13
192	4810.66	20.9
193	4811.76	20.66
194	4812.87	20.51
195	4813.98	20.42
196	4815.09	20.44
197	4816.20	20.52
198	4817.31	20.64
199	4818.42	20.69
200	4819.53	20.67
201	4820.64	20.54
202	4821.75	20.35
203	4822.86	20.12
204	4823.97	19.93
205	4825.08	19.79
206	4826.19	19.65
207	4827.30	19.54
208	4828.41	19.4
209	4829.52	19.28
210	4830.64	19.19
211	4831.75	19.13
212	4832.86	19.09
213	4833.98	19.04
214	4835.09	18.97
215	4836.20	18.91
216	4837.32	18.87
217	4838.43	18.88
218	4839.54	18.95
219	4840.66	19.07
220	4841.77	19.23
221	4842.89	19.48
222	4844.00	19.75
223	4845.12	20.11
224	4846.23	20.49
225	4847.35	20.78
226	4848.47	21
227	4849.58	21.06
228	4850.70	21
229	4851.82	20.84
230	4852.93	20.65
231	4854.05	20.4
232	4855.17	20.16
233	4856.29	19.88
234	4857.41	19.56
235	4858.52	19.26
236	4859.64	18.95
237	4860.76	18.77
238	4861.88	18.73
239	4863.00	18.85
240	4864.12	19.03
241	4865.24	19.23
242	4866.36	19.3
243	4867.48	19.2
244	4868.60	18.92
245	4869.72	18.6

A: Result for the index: 1.8 angstrom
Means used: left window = 21.7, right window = 18.4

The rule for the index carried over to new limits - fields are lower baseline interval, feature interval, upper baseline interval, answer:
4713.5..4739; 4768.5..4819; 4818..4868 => 3.9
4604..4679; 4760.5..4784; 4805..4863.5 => 4.7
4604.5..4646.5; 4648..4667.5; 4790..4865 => 1.7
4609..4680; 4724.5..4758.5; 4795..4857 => 1.0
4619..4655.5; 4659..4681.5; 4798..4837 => 0.6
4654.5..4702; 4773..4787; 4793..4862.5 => 3.0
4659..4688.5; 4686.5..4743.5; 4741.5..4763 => -1.7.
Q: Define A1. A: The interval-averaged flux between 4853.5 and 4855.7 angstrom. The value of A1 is 20.3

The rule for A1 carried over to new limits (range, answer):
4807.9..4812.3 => 21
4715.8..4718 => 20.7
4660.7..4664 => 19.5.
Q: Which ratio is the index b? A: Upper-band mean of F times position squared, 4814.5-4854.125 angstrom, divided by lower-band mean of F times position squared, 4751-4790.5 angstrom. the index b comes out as 1.2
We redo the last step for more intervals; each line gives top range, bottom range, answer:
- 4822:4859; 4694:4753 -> 1.04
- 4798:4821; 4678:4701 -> 1.06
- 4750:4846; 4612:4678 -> 0.99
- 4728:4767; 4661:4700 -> 0.97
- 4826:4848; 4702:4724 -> 1.02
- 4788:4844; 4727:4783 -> 1.12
